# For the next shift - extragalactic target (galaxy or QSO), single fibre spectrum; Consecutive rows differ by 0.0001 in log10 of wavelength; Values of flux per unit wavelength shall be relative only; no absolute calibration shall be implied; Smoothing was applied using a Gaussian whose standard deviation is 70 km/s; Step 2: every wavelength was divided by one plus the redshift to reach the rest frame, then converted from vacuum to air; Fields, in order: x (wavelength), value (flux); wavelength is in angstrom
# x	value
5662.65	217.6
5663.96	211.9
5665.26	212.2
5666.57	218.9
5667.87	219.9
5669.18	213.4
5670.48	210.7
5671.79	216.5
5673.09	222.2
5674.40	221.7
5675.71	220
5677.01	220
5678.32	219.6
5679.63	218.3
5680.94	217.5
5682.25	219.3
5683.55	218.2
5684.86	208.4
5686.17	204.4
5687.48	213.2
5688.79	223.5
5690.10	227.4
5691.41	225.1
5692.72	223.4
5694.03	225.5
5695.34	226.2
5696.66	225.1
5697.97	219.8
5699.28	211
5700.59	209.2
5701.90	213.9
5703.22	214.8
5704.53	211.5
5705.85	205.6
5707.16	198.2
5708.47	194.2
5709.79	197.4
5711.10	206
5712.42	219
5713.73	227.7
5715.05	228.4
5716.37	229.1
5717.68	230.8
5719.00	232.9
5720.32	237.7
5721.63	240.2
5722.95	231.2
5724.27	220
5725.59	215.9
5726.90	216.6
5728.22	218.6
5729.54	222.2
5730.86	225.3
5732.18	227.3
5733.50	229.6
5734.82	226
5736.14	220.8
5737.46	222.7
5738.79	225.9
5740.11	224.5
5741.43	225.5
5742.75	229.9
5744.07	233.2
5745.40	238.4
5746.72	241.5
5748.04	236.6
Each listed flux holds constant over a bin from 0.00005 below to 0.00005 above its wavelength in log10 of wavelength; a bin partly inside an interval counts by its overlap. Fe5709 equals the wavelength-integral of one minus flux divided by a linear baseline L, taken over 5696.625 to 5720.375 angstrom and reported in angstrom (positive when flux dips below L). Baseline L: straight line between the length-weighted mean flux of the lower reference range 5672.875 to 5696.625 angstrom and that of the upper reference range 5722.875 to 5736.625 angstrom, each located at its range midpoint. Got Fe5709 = 0.61 angstrom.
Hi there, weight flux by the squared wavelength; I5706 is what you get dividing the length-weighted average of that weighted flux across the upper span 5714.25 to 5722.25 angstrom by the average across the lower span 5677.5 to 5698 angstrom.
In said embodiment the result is 1.1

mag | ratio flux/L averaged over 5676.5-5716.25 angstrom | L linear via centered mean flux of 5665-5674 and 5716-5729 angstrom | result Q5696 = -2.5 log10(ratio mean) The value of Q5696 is 0.03 mag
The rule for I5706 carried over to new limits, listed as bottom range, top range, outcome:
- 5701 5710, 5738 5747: 1.14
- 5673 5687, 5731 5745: 1.07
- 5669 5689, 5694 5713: 0.98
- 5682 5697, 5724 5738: 1.03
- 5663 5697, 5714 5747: 1.06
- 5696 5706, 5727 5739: 1.06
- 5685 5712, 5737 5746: 1.09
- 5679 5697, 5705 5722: 1.00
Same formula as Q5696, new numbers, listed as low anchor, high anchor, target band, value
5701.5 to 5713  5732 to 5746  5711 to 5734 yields -0.047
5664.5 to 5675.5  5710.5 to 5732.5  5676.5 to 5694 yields 0.004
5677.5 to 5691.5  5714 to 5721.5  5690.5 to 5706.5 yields 0.029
